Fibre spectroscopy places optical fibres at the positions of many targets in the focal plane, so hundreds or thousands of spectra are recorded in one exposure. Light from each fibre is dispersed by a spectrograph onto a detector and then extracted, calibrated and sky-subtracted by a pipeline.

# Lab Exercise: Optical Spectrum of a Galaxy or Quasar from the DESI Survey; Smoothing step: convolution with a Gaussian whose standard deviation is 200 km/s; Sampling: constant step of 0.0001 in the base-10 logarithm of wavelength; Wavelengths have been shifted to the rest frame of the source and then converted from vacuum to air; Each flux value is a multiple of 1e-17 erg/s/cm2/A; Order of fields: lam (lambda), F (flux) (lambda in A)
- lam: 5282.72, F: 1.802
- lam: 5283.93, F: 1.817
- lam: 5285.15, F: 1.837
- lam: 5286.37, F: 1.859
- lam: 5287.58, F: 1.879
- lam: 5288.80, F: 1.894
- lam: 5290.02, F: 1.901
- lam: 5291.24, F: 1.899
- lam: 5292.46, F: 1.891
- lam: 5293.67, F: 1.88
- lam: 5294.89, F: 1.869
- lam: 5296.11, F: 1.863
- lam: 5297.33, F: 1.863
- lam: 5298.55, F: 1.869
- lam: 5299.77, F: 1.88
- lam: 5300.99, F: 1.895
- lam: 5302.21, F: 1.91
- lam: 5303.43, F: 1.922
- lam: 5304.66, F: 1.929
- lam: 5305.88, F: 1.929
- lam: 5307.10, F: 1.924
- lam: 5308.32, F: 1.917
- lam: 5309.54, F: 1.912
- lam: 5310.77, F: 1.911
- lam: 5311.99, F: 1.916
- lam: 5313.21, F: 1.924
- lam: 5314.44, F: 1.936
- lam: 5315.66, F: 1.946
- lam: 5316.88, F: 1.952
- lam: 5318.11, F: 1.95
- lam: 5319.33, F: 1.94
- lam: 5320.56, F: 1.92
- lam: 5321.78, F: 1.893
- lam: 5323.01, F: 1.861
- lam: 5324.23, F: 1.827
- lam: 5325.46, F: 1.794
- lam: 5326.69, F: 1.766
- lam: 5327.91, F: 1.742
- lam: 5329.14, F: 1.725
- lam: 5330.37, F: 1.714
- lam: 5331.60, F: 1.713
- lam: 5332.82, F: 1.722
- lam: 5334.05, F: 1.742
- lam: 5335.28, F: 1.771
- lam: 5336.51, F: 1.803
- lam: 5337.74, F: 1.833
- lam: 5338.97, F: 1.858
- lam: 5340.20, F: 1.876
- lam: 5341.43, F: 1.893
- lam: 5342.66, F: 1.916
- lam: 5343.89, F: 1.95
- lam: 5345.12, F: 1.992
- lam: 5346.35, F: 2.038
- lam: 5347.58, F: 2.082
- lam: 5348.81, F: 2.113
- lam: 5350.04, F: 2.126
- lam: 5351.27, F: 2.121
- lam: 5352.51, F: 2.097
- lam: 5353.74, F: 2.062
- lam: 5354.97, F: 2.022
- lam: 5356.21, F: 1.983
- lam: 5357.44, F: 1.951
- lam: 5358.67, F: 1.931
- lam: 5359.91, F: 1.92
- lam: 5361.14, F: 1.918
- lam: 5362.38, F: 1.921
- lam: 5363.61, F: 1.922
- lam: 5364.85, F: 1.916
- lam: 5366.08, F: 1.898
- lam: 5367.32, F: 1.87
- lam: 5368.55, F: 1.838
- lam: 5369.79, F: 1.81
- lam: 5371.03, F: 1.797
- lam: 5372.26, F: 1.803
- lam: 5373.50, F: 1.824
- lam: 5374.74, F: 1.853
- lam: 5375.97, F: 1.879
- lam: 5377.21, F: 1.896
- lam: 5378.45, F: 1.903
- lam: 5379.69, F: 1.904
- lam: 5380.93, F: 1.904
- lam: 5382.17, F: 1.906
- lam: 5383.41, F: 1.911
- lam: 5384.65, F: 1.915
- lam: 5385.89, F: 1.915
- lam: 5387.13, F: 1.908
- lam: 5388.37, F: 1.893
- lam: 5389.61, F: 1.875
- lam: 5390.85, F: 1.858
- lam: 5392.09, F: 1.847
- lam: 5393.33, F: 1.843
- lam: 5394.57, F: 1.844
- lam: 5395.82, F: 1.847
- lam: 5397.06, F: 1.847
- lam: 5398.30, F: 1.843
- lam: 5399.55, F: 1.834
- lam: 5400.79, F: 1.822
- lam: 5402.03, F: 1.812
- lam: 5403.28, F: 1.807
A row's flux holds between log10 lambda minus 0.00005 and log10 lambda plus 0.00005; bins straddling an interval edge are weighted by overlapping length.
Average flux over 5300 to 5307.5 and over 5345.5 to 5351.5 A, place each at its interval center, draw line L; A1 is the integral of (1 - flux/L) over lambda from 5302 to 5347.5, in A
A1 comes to 2.8 A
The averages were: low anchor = 1.92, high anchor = 2.09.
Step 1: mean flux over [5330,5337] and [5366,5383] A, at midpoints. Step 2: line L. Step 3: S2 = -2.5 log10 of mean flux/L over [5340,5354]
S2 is -0.14 mag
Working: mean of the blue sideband 1.74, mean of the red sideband 1.86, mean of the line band 2.03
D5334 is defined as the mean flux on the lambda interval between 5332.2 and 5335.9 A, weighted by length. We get 1.75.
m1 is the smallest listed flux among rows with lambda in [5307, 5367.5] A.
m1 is 1.713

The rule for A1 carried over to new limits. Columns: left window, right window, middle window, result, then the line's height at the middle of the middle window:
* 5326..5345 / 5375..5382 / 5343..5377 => -1.7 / 1.86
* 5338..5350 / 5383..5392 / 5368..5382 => 0.4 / 1.92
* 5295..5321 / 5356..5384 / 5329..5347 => 0.6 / 1.9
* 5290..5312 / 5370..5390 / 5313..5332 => 0.4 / 1.89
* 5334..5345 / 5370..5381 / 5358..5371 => -0.2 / 1.86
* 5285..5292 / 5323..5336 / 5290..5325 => -1.6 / 1.82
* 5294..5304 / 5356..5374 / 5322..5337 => 0.9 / 1.88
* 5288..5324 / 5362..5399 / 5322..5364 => -0.3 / 1.89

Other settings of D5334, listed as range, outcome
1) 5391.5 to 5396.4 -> 1.84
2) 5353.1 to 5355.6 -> 2.04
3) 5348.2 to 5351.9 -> 2.12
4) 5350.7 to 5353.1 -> 2.1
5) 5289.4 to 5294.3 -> 1.89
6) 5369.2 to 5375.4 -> 1.82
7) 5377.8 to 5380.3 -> 1.9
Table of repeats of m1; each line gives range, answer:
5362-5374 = 1.797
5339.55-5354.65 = 1.876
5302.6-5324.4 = 1.827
